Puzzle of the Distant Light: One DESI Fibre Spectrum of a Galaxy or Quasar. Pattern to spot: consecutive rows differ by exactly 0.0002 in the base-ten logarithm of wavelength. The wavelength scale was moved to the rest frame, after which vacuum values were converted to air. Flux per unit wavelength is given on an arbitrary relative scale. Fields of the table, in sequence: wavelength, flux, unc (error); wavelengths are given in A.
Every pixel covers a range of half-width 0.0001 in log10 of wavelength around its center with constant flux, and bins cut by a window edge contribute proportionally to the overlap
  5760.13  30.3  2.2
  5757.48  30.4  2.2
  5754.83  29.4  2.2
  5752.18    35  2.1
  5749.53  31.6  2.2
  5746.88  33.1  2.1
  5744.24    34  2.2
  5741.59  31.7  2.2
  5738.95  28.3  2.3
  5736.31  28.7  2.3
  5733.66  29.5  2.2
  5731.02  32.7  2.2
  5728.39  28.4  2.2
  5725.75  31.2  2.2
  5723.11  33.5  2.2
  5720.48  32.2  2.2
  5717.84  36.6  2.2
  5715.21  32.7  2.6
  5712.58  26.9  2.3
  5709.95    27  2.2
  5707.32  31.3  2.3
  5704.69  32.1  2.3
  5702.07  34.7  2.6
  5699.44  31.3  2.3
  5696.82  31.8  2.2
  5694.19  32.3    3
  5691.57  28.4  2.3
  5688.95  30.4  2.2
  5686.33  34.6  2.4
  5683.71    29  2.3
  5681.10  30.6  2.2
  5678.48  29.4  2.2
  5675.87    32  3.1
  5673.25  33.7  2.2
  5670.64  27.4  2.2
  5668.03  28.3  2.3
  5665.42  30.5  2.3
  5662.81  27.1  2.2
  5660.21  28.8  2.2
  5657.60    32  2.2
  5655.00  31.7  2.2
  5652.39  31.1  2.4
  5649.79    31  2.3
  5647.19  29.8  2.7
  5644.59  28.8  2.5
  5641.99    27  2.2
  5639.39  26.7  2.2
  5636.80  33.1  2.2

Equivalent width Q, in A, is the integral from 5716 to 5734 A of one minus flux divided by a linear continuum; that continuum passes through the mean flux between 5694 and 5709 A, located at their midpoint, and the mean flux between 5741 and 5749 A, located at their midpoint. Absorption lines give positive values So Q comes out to 0.2 A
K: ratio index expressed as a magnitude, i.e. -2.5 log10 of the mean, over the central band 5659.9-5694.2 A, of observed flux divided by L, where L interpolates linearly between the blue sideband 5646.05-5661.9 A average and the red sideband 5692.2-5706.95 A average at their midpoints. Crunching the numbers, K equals 0.05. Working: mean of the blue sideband 30.7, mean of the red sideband 32.2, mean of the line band 30.1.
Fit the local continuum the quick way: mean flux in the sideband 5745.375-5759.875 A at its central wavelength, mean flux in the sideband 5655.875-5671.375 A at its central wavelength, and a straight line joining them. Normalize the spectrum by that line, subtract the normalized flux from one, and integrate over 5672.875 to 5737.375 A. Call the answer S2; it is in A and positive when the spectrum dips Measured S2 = -1.75 A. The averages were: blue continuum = 29.2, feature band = 31.2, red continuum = 31.8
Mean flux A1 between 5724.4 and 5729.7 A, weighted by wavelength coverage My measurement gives 29.8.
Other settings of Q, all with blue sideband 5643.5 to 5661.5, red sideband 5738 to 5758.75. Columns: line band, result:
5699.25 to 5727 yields -0.5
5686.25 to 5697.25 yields 0.0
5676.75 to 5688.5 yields 0.0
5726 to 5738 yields 0.6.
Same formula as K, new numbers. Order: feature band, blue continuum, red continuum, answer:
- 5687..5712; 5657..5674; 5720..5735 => -0.02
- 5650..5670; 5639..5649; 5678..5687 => -0.02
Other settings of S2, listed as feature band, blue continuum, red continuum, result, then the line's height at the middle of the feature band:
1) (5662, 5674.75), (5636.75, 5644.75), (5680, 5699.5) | 0.13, 29.8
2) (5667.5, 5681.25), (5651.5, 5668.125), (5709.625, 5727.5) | 0.05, 30.4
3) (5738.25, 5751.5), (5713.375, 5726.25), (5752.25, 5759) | -0.22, 31.5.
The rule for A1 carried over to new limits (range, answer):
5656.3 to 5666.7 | 29.6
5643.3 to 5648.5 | 29.3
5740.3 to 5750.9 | 32.6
